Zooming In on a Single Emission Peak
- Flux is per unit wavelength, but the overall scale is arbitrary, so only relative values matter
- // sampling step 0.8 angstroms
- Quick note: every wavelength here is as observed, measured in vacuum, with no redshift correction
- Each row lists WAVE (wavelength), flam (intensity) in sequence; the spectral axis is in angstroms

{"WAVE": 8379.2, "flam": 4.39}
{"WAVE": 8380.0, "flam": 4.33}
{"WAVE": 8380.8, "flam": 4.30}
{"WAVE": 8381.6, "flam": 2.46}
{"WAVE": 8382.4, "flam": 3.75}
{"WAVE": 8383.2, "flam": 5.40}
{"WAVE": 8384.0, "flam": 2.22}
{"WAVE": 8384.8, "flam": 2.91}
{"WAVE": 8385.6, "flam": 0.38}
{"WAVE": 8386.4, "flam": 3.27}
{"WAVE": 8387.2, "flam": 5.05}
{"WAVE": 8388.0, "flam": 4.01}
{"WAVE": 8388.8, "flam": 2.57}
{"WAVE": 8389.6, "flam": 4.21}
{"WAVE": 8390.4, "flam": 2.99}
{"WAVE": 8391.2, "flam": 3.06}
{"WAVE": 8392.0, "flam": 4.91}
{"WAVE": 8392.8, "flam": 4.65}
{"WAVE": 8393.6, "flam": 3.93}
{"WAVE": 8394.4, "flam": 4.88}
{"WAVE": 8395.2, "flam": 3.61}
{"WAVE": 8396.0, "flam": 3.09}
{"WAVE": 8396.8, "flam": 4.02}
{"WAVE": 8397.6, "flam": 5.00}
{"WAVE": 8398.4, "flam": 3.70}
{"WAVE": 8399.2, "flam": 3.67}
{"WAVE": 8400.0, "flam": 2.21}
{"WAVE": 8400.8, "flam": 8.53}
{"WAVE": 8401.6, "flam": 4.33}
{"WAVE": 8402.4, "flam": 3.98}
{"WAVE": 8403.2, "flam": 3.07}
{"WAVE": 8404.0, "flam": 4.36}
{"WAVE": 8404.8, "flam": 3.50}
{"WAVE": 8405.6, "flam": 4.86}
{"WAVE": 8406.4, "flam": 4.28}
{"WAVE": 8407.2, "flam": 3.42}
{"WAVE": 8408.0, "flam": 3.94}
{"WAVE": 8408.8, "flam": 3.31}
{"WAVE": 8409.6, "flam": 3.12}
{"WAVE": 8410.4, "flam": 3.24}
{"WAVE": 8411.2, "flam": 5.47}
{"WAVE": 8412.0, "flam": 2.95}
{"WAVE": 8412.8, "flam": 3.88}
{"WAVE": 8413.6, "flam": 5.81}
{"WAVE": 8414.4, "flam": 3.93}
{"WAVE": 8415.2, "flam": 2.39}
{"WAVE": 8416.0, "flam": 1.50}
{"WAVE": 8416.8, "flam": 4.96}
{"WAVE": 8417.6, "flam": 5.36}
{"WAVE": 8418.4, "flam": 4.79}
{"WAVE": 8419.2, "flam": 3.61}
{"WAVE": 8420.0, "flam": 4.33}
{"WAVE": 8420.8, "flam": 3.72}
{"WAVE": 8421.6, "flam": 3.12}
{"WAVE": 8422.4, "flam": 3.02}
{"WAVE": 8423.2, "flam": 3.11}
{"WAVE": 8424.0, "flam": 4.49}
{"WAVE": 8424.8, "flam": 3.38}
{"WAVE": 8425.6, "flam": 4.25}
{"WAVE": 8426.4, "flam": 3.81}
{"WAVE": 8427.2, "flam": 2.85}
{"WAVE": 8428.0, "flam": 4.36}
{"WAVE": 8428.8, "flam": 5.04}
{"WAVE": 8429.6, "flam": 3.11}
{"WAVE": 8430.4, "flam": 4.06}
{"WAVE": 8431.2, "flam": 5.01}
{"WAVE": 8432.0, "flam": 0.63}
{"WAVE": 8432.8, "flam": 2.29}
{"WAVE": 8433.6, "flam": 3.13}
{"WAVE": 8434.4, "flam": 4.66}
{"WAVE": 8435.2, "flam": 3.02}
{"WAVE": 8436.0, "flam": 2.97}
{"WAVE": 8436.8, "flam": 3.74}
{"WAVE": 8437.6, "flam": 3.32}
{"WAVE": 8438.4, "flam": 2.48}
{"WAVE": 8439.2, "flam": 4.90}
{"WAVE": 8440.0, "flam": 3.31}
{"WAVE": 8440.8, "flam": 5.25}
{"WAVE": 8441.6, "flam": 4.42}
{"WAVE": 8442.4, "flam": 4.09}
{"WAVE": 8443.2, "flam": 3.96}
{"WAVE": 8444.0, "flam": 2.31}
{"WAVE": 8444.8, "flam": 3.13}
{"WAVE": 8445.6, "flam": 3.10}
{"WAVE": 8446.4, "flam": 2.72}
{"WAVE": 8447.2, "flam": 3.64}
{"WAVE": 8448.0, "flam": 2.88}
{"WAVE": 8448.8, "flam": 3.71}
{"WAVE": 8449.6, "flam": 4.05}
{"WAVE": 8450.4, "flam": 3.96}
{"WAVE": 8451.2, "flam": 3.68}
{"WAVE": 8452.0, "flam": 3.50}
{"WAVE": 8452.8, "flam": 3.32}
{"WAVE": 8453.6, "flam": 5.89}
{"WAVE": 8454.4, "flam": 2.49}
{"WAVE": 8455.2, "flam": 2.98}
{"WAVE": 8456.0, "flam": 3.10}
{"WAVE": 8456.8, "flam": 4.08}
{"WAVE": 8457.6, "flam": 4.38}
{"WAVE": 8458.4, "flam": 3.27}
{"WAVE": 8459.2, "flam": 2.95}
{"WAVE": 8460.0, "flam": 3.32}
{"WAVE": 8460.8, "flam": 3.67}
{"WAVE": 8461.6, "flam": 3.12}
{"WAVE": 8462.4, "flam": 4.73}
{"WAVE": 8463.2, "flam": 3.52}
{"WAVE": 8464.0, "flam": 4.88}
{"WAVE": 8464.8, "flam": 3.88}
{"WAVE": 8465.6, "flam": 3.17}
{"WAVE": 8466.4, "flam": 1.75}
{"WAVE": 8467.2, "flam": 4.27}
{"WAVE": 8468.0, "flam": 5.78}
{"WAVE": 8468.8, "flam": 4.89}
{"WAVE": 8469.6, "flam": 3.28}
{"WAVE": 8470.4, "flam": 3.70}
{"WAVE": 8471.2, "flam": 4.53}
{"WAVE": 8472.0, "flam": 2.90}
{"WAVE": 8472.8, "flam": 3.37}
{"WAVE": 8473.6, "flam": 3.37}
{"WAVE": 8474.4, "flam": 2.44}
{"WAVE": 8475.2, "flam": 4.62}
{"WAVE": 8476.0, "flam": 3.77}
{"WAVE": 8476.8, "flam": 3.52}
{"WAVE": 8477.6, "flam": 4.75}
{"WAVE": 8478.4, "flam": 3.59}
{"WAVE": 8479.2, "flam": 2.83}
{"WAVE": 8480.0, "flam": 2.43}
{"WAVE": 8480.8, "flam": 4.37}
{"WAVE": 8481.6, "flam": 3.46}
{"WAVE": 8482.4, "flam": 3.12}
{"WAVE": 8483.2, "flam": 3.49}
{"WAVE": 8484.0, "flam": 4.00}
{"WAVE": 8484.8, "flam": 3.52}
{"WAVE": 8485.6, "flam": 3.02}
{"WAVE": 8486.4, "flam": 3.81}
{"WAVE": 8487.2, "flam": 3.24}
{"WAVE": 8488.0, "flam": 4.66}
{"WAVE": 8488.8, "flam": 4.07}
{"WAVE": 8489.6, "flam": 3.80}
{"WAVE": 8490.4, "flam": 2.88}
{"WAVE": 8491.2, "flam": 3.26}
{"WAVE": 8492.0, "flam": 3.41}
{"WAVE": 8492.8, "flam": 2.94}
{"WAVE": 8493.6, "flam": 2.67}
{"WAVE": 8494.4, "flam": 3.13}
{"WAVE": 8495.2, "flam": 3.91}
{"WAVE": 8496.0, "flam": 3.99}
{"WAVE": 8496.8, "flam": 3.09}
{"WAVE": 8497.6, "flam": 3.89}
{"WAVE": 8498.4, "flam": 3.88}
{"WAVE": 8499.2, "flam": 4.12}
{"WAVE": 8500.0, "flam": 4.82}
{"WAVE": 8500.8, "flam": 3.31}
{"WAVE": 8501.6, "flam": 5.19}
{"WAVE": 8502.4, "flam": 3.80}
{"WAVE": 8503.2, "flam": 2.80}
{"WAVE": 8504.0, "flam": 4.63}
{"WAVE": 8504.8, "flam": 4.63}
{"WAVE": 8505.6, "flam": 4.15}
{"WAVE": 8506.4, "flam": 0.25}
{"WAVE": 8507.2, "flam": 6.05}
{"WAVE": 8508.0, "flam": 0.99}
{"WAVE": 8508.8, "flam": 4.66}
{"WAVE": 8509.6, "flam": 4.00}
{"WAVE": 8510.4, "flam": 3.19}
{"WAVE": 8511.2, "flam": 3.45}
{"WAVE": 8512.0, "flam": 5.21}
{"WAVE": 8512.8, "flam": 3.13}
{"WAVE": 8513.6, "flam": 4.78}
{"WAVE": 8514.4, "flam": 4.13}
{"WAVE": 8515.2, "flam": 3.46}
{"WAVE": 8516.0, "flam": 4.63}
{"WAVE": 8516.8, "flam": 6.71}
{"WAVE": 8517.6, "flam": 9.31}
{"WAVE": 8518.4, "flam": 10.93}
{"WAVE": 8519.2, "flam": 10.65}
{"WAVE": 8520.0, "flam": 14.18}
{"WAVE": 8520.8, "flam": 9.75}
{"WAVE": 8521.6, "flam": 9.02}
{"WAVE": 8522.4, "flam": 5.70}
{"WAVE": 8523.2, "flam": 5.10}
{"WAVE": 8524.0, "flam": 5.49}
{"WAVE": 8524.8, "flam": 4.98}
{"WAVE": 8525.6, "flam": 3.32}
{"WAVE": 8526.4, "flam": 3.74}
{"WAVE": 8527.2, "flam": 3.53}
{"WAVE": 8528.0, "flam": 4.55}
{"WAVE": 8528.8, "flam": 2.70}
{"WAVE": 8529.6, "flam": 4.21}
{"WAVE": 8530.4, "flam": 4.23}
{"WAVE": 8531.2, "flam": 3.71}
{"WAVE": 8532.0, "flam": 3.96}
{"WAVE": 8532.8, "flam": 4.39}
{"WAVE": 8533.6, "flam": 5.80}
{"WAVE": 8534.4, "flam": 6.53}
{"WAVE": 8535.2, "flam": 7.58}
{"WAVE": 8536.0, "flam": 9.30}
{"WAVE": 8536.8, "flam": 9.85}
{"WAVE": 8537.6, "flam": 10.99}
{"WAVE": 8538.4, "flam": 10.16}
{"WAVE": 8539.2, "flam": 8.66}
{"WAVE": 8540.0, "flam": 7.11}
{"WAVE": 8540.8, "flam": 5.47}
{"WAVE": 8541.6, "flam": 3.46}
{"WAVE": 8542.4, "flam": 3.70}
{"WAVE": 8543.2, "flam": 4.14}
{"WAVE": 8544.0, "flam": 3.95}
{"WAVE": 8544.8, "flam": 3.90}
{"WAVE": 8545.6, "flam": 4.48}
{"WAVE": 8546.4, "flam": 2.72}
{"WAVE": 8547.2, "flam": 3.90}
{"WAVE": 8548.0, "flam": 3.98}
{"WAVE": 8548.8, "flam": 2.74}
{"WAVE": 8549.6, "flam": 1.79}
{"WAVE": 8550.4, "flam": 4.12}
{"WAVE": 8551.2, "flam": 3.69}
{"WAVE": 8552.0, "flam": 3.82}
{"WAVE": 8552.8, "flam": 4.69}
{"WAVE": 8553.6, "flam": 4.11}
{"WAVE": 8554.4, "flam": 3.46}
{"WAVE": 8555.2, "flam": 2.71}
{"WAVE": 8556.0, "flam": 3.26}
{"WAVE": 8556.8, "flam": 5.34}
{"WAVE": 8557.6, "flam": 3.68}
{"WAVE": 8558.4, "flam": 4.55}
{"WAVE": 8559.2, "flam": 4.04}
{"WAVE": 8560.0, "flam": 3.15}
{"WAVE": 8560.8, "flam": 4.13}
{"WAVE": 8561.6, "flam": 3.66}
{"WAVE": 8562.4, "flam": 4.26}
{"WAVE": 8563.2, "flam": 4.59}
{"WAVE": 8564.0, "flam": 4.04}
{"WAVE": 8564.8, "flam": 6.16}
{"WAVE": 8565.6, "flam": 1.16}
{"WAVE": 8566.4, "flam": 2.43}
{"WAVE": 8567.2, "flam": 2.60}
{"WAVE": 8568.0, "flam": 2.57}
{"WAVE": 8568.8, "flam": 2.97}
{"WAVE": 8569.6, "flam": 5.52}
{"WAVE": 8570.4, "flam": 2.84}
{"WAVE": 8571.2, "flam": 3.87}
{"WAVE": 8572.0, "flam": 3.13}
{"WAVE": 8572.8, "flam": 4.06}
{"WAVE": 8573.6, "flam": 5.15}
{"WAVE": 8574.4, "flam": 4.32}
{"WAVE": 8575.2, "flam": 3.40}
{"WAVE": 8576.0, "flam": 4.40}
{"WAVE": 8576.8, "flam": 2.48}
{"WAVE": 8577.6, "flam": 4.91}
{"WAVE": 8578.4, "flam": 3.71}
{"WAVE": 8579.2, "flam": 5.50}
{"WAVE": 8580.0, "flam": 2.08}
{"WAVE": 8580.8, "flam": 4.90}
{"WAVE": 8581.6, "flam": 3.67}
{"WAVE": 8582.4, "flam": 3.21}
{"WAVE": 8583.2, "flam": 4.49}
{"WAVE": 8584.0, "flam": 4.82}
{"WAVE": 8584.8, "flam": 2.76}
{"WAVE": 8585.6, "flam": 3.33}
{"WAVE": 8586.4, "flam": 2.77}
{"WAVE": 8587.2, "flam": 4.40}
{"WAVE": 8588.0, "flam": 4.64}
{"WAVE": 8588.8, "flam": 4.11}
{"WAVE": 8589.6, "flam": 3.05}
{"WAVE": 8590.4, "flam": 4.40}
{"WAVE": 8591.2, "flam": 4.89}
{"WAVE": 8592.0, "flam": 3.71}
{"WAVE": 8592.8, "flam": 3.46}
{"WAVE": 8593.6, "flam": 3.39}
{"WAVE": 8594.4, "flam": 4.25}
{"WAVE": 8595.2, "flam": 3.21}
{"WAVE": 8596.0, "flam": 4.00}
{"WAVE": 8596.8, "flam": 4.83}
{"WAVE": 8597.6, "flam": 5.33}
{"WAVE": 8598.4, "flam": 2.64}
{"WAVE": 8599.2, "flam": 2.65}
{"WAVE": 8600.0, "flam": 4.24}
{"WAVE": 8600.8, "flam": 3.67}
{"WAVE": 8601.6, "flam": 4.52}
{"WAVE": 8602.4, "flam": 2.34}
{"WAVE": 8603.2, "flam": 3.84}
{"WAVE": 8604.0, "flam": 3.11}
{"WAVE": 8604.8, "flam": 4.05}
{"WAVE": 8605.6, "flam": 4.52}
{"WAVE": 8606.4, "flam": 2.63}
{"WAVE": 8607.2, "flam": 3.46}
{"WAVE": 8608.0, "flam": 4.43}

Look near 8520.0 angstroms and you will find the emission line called [S II] 6716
